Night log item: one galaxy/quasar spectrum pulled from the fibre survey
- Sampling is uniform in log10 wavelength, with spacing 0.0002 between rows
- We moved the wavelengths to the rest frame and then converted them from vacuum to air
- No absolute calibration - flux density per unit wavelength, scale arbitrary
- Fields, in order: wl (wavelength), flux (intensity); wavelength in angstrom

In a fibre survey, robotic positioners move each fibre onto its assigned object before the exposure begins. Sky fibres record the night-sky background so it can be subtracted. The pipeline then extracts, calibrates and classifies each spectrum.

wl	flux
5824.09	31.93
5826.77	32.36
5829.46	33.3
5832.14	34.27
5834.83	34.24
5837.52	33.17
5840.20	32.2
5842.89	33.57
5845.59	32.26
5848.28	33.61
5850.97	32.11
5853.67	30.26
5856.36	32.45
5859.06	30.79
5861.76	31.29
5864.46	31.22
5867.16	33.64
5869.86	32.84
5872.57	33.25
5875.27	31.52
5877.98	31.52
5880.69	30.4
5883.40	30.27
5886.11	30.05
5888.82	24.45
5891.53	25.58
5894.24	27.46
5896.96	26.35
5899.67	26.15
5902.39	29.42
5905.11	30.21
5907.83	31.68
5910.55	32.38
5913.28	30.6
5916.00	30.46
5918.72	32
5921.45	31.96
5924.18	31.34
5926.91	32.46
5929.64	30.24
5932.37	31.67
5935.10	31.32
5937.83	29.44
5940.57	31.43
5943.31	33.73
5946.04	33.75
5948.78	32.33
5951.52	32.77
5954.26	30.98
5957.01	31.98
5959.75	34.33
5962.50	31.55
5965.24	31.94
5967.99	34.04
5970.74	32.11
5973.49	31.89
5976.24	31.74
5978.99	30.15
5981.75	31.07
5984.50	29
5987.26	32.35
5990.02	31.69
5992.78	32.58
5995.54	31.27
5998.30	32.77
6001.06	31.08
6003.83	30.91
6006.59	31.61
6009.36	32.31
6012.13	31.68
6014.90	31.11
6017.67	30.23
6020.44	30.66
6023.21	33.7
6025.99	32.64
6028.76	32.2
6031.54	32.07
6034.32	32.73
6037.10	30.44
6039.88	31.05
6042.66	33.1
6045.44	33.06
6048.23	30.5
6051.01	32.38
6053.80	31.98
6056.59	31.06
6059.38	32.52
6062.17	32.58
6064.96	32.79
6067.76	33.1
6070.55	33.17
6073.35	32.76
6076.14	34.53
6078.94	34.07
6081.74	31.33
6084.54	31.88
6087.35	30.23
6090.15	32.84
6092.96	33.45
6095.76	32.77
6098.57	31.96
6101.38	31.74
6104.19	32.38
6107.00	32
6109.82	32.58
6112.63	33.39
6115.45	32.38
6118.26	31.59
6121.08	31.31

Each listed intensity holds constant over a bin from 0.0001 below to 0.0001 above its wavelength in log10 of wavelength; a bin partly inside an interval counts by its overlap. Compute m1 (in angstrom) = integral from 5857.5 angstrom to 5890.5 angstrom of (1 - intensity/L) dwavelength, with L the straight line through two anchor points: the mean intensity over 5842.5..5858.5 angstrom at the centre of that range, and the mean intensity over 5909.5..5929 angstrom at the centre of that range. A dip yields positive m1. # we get 1.1 angstrom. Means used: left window 32.2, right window 31.5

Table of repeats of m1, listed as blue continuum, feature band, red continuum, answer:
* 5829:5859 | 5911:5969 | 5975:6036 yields 0.29 angstrom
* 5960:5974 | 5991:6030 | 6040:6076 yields 0.85 angstrom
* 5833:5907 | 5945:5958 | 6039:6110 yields -0.38 angstrom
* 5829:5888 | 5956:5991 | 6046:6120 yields 0.45 angstrom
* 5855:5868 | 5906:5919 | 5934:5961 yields 0.29 angstrom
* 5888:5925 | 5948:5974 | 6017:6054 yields -1.69 angstrom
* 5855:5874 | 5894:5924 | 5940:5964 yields 2.20 angstrom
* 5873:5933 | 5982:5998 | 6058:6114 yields -0.12 angstrom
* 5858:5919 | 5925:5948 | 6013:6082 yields -0.75 angstrom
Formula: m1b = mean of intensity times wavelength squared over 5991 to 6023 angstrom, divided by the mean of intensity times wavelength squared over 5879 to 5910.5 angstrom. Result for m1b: 1.15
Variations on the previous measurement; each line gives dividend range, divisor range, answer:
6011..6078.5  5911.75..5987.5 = 1.05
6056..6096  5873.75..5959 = 1.13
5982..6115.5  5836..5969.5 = 1.08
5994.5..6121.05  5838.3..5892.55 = 1.10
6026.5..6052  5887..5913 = 1.18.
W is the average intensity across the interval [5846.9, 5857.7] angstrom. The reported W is 32.1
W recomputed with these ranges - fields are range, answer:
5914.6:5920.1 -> 31.3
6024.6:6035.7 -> 32.4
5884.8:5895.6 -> 26.9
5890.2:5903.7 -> 27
